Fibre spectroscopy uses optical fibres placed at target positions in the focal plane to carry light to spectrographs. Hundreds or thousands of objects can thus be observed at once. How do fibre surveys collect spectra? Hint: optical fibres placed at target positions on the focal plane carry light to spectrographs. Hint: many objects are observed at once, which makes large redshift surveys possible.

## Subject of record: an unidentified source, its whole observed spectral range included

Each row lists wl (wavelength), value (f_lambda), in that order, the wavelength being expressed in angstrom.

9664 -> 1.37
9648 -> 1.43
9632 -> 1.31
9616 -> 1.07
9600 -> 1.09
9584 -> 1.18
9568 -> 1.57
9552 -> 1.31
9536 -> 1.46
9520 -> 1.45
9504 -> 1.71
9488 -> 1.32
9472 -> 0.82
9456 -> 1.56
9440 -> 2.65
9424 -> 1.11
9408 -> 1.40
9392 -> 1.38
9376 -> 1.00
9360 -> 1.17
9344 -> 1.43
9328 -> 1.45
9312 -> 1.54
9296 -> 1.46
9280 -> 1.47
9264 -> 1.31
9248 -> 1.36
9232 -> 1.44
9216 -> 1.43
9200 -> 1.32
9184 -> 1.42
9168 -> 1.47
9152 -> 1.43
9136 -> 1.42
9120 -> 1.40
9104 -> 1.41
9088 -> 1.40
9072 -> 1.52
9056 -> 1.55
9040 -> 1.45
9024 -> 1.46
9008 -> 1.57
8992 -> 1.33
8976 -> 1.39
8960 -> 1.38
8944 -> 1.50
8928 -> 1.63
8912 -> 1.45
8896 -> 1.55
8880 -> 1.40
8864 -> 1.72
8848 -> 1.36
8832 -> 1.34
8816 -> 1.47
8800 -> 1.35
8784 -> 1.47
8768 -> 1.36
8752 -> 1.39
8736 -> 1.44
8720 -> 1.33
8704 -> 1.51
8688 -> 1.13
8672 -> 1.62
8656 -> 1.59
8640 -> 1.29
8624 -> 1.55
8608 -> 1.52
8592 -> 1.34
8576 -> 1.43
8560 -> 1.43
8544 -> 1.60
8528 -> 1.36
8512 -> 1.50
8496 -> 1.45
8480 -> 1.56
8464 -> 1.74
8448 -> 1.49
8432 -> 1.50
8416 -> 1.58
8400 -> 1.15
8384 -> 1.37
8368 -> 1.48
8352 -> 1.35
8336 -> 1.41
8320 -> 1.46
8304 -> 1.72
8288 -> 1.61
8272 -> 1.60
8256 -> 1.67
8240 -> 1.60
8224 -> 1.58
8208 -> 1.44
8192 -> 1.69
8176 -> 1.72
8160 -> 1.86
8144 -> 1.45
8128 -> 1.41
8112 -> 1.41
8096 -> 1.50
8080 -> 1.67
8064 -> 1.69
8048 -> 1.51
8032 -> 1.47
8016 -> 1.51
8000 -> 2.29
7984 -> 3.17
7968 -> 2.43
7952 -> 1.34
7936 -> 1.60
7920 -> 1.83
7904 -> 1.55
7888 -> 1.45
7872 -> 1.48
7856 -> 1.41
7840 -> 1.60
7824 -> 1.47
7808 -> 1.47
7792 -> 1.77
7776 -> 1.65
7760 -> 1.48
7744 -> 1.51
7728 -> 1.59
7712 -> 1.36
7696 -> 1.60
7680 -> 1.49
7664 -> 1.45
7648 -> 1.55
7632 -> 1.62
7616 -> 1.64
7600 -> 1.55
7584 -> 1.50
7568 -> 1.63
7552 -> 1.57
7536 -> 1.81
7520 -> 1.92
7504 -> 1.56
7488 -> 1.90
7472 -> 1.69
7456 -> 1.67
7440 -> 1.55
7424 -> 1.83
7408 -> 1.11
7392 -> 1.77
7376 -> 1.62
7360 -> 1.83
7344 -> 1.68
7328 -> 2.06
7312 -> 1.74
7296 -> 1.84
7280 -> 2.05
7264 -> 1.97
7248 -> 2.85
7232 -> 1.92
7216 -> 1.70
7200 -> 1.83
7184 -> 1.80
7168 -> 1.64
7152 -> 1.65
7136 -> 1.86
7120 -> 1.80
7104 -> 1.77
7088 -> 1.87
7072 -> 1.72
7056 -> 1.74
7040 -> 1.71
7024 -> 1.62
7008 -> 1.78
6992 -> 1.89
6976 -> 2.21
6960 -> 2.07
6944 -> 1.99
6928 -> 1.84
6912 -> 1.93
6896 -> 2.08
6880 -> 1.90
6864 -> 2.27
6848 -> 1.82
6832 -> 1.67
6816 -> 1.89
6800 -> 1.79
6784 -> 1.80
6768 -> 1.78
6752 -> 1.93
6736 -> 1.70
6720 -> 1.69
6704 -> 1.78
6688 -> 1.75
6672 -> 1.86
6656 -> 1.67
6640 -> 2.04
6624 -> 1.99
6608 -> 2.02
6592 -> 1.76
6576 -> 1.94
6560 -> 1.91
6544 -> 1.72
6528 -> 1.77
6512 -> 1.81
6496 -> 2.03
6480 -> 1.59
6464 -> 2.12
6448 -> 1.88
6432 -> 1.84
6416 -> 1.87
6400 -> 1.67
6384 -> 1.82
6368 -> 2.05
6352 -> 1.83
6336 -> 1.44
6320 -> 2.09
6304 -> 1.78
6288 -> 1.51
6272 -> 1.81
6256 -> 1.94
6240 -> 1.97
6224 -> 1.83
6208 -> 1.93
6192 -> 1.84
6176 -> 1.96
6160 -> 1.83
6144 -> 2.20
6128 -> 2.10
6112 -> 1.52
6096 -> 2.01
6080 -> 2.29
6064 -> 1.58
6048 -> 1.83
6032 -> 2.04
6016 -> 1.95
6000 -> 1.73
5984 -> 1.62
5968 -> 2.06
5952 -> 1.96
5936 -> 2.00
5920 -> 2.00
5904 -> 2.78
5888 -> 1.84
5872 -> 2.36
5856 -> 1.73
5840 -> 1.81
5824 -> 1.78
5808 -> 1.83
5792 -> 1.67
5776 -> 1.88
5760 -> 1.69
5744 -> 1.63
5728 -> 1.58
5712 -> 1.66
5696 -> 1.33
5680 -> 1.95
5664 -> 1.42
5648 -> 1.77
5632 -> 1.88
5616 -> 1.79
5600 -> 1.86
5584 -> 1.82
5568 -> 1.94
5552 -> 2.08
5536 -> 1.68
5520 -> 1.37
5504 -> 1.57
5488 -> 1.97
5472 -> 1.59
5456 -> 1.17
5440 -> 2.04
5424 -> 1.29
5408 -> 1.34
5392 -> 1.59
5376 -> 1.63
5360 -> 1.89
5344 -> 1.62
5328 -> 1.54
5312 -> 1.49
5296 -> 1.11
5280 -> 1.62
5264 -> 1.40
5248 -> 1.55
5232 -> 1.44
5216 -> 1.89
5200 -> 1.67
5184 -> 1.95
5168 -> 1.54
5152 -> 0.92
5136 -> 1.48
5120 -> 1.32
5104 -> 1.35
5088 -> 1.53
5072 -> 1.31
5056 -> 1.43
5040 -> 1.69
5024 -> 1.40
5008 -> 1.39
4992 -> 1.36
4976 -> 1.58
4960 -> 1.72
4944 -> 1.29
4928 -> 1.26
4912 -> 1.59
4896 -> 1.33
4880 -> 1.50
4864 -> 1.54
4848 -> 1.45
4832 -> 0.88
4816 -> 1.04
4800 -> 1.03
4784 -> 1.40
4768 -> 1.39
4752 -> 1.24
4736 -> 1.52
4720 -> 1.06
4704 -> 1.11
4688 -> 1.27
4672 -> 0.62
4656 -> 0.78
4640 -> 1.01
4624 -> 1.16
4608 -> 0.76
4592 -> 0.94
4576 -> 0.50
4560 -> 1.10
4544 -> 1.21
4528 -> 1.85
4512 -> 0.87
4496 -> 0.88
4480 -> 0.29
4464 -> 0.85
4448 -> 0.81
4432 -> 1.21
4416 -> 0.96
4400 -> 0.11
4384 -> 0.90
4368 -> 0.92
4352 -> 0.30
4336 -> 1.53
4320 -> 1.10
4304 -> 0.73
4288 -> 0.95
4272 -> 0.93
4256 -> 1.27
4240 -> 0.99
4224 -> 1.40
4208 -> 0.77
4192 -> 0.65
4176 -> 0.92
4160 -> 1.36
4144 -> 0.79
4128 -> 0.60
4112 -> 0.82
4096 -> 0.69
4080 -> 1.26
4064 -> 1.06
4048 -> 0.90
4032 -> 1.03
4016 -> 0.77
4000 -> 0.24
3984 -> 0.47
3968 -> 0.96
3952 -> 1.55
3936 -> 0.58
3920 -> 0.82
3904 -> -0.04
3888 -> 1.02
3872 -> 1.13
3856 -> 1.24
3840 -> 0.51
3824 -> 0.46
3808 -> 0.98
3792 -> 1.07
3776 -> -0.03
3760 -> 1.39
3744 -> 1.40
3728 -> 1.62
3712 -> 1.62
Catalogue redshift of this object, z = 0.22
